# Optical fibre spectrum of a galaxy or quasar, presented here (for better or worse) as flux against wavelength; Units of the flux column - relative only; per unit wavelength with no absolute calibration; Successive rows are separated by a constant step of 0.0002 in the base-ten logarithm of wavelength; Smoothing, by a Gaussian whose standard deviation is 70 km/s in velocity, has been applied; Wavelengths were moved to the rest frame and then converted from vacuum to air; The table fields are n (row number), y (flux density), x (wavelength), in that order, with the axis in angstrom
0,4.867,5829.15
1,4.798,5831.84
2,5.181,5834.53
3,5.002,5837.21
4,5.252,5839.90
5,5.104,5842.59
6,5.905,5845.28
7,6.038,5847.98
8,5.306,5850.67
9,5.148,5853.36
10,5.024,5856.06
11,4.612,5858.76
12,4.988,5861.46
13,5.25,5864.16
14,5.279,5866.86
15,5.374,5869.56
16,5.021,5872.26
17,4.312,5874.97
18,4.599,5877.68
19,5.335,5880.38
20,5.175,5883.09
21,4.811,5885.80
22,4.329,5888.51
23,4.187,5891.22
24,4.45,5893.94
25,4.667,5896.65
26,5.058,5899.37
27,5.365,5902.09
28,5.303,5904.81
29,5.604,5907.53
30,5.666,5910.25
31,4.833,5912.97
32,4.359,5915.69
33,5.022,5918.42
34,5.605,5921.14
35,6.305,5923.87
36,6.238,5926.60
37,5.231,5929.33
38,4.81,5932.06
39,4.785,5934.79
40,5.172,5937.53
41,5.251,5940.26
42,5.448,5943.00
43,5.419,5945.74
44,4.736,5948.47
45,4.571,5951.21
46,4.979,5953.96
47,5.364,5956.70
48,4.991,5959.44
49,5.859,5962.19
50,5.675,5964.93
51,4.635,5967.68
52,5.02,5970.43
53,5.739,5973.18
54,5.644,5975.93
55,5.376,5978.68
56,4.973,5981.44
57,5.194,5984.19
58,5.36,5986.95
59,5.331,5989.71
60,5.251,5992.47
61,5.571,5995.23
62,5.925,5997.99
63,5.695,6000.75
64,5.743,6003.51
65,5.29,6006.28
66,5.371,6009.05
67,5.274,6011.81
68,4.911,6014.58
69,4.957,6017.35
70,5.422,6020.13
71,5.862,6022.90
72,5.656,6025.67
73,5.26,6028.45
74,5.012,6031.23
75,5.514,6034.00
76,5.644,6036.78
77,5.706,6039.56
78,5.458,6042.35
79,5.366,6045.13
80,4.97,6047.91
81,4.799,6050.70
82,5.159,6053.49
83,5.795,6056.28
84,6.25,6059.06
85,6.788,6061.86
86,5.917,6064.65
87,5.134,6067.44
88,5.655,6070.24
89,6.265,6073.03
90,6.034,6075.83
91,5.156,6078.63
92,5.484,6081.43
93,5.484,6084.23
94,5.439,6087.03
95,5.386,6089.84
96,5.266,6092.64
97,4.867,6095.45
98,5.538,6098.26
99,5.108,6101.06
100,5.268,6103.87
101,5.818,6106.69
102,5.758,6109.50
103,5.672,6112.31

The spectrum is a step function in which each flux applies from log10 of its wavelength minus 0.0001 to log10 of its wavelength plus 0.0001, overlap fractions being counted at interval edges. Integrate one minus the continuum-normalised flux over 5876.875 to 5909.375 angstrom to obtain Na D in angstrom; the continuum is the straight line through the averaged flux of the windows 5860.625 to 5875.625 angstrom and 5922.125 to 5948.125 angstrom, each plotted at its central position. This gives 1.7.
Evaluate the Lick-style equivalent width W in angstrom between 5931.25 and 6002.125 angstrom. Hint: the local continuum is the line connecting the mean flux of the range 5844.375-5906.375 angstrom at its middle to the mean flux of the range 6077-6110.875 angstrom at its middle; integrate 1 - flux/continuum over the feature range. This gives -1.3 angstrom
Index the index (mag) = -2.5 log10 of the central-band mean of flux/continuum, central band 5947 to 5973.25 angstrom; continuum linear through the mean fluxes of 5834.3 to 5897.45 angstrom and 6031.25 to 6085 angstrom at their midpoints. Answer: 0.04 mag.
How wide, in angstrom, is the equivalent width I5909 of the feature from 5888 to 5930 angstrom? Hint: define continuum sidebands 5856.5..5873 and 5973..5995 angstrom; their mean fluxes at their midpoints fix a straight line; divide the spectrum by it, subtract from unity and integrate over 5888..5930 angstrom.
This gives 0.3 angstrom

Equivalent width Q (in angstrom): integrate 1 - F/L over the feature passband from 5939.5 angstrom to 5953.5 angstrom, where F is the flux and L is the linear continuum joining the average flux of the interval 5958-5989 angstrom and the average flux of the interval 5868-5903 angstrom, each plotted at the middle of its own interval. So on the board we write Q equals 0.2 angstrom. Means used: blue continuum 4.82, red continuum 5.32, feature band 5.07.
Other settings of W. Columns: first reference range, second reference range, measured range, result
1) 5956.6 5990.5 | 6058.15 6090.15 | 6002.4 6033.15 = 0.93 angstrom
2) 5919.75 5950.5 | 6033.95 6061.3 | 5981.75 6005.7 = -0.22 angstrom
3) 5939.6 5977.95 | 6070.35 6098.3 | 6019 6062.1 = -0.81 angstrom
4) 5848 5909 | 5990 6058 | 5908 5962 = -0.75 angstrom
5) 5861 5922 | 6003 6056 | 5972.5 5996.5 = -0.69 angstrom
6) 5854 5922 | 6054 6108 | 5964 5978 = -0.25 angstrom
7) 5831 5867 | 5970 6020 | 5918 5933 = -0.83 angstrom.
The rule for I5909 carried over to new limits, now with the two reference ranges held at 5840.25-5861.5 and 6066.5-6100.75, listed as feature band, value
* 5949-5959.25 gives 0.78 angstrom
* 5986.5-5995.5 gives 0.06 angstrom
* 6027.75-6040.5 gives 0.01 angstrom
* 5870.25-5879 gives 0.99 angstrom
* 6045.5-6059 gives 0.35 angstrom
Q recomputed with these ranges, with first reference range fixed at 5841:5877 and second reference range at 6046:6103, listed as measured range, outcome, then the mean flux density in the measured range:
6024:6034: 0.17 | 5.36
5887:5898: 1.71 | 4.41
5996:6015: -0.29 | 5.49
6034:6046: -0.18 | 5.55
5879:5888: 0.31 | 5.04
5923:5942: -0.31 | 5.38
